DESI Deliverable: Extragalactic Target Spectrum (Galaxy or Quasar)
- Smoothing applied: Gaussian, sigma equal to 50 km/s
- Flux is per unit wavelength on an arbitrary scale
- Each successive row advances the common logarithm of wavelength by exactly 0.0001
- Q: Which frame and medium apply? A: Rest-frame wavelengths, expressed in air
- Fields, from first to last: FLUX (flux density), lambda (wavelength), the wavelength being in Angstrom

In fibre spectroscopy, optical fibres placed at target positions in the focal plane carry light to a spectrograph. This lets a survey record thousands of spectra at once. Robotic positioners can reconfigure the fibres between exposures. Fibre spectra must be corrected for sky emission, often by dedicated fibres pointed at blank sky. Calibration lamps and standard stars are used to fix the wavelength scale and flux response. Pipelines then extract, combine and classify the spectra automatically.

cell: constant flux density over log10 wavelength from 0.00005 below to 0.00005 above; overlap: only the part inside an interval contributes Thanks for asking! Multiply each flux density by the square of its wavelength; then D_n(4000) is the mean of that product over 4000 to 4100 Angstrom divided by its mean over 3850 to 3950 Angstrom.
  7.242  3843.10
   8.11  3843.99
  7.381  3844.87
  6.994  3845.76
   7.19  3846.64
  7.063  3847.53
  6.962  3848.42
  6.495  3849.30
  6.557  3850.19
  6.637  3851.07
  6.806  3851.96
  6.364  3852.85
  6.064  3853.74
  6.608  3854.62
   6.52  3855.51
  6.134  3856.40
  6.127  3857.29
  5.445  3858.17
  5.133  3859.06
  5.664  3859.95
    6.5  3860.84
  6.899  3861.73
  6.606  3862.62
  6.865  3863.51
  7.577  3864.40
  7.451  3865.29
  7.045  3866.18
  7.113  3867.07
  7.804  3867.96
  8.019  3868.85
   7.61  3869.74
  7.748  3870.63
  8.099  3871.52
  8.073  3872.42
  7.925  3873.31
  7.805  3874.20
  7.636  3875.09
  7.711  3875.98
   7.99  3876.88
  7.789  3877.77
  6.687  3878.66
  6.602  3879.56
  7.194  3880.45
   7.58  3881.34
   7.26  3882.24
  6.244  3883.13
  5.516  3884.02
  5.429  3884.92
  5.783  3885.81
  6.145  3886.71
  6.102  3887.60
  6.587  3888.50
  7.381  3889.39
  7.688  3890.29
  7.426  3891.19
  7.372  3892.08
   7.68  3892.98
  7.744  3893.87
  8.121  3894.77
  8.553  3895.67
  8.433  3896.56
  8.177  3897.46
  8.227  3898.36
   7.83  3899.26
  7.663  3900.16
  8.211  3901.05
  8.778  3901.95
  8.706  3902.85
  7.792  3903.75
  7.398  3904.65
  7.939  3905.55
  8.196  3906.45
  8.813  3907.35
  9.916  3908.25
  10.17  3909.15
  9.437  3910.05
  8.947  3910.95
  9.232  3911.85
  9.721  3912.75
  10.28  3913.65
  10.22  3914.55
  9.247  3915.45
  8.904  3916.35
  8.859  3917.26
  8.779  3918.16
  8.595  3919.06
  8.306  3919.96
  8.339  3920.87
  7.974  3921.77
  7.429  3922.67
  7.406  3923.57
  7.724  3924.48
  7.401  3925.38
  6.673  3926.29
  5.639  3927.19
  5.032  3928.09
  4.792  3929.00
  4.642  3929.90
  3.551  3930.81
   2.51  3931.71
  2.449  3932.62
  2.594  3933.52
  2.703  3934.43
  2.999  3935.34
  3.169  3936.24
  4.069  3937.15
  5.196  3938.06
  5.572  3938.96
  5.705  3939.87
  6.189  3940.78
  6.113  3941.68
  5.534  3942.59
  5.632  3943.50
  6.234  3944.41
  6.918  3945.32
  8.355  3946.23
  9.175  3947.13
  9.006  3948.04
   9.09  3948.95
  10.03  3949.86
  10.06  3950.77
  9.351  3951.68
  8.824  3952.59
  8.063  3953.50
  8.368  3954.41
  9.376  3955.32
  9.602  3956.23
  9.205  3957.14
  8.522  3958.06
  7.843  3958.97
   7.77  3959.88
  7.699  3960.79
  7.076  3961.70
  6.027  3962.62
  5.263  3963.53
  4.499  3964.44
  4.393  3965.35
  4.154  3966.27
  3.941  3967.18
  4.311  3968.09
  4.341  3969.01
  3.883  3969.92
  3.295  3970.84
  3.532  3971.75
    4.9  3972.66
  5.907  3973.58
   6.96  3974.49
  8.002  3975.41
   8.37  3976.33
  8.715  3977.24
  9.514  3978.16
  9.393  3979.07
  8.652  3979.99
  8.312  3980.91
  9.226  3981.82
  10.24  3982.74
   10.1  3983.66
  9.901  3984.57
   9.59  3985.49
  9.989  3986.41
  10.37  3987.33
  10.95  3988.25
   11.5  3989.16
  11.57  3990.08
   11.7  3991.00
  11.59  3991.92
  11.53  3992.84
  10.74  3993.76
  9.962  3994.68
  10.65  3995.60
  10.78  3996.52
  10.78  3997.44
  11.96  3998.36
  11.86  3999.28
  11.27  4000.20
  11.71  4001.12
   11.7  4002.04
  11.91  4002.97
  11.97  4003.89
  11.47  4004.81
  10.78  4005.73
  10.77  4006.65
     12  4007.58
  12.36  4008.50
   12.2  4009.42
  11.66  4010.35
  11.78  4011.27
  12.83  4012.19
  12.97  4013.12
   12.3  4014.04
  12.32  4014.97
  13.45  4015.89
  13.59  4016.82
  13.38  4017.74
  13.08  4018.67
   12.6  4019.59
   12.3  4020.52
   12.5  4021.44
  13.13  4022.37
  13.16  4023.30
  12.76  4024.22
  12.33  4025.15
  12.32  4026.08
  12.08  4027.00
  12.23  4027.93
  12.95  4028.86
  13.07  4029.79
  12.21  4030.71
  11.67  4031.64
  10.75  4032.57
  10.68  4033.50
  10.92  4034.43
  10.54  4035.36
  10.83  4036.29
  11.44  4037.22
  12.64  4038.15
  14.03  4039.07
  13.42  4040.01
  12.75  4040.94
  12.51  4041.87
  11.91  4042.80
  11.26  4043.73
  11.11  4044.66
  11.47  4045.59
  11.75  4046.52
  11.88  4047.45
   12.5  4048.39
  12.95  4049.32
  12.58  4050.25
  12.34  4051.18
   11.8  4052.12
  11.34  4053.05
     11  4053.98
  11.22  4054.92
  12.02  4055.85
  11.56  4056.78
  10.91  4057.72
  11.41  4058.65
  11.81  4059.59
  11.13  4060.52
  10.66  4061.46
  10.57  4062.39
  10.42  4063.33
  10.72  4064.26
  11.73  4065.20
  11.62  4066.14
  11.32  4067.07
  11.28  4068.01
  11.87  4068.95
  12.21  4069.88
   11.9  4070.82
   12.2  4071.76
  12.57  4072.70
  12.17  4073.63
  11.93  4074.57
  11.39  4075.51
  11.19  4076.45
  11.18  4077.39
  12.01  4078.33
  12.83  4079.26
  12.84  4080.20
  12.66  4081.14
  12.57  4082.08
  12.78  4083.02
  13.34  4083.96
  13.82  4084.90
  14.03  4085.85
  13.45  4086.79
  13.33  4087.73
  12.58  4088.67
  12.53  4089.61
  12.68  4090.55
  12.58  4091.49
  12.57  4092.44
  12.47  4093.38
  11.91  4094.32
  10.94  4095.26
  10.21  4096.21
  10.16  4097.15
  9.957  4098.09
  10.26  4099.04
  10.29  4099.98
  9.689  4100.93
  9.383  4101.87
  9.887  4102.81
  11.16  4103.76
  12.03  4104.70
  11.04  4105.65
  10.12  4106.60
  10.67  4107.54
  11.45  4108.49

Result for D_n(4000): 1.82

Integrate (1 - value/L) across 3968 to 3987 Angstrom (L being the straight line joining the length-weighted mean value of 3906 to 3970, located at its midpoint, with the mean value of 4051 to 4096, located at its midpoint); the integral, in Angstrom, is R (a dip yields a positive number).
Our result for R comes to 2.1 Angstrom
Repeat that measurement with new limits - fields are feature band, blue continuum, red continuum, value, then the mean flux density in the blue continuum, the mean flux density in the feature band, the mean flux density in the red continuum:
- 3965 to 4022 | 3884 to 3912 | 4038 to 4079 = 1.6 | 7.88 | 10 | 11.8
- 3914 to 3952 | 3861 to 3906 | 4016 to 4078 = 9.3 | 7.43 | 6.62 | 11.9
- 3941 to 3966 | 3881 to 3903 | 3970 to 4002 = 3.1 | 7.37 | 7.66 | 9.48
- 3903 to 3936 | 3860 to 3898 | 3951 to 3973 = -1.5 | 7.27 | 7.22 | 6.47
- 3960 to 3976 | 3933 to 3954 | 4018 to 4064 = 5.3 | 6.54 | 5.27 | 11.9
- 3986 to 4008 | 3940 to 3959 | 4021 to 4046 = -1.8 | 8.13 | 11.2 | 12.1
